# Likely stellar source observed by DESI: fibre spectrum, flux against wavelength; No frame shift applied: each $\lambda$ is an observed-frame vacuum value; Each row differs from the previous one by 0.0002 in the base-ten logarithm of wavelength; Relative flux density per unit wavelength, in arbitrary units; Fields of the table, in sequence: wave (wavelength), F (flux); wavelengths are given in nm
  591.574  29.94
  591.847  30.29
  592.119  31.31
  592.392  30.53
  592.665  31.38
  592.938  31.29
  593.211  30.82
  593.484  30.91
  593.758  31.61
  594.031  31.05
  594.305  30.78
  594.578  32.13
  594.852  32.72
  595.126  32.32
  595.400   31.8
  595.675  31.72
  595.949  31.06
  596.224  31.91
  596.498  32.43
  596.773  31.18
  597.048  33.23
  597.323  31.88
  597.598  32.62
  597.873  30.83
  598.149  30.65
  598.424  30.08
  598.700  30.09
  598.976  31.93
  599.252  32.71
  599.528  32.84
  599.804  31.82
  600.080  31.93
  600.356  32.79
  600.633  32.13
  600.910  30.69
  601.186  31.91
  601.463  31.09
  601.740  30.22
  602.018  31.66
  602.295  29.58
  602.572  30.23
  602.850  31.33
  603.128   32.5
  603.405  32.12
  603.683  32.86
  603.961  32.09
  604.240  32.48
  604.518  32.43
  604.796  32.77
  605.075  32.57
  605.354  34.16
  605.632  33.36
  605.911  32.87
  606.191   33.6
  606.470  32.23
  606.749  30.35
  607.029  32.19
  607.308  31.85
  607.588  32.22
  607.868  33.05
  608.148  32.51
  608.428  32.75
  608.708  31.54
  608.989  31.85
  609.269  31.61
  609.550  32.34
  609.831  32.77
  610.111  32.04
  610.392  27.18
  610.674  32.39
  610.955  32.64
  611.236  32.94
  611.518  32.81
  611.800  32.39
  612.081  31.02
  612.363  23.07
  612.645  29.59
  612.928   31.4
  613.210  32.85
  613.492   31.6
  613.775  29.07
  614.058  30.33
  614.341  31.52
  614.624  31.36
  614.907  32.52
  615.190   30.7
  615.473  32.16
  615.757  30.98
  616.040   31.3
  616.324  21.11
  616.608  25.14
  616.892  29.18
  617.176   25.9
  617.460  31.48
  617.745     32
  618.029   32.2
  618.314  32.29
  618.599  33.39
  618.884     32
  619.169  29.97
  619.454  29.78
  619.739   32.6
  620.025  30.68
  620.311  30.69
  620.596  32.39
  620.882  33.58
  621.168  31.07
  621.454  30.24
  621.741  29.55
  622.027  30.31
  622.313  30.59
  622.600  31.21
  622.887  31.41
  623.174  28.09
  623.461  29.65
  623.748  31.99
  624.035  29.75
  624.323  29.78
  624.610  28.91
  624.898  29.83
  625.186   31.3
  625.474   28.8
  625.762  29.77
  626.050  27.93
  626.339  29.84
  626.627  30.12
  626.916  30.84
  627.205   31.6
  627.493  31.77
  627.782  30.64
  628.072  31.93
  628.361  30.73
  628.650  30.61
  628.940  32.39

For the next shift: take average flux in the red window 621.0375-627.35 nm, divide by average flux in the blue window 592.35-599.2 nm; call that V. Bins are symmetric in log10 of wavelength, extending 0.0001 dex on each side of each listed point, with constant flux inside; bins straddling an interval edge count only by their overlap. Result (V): 0.96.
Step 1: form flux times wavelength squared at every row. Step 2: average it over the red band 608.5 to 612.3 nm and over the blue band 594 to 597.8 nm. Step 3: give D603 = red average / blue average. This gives 1.0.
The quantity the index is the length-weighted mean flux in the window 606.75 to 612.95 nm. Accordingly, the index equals 31.4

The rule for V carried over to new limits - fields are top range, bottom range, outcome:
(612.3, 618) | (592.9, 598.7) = 0.94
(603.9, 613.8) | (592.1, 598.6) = 1.01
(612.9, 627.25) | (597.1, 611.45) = 0.95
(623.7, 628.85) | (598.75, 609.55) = 0.95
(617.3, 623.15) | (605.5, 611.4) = 0.97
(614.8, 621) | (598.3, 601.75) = 0.97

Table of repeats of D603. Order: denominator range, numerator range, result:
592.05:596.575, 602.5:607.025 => 1.06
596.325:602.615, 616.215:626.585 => 1.03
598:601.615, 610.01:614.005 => 1.01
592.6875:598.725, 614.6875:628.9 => 1.05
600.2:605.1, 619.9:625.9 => 1.03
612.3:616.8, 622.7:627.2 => 1.04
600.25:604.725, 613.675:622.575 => 1.02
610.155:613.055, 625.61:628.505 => 1.05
